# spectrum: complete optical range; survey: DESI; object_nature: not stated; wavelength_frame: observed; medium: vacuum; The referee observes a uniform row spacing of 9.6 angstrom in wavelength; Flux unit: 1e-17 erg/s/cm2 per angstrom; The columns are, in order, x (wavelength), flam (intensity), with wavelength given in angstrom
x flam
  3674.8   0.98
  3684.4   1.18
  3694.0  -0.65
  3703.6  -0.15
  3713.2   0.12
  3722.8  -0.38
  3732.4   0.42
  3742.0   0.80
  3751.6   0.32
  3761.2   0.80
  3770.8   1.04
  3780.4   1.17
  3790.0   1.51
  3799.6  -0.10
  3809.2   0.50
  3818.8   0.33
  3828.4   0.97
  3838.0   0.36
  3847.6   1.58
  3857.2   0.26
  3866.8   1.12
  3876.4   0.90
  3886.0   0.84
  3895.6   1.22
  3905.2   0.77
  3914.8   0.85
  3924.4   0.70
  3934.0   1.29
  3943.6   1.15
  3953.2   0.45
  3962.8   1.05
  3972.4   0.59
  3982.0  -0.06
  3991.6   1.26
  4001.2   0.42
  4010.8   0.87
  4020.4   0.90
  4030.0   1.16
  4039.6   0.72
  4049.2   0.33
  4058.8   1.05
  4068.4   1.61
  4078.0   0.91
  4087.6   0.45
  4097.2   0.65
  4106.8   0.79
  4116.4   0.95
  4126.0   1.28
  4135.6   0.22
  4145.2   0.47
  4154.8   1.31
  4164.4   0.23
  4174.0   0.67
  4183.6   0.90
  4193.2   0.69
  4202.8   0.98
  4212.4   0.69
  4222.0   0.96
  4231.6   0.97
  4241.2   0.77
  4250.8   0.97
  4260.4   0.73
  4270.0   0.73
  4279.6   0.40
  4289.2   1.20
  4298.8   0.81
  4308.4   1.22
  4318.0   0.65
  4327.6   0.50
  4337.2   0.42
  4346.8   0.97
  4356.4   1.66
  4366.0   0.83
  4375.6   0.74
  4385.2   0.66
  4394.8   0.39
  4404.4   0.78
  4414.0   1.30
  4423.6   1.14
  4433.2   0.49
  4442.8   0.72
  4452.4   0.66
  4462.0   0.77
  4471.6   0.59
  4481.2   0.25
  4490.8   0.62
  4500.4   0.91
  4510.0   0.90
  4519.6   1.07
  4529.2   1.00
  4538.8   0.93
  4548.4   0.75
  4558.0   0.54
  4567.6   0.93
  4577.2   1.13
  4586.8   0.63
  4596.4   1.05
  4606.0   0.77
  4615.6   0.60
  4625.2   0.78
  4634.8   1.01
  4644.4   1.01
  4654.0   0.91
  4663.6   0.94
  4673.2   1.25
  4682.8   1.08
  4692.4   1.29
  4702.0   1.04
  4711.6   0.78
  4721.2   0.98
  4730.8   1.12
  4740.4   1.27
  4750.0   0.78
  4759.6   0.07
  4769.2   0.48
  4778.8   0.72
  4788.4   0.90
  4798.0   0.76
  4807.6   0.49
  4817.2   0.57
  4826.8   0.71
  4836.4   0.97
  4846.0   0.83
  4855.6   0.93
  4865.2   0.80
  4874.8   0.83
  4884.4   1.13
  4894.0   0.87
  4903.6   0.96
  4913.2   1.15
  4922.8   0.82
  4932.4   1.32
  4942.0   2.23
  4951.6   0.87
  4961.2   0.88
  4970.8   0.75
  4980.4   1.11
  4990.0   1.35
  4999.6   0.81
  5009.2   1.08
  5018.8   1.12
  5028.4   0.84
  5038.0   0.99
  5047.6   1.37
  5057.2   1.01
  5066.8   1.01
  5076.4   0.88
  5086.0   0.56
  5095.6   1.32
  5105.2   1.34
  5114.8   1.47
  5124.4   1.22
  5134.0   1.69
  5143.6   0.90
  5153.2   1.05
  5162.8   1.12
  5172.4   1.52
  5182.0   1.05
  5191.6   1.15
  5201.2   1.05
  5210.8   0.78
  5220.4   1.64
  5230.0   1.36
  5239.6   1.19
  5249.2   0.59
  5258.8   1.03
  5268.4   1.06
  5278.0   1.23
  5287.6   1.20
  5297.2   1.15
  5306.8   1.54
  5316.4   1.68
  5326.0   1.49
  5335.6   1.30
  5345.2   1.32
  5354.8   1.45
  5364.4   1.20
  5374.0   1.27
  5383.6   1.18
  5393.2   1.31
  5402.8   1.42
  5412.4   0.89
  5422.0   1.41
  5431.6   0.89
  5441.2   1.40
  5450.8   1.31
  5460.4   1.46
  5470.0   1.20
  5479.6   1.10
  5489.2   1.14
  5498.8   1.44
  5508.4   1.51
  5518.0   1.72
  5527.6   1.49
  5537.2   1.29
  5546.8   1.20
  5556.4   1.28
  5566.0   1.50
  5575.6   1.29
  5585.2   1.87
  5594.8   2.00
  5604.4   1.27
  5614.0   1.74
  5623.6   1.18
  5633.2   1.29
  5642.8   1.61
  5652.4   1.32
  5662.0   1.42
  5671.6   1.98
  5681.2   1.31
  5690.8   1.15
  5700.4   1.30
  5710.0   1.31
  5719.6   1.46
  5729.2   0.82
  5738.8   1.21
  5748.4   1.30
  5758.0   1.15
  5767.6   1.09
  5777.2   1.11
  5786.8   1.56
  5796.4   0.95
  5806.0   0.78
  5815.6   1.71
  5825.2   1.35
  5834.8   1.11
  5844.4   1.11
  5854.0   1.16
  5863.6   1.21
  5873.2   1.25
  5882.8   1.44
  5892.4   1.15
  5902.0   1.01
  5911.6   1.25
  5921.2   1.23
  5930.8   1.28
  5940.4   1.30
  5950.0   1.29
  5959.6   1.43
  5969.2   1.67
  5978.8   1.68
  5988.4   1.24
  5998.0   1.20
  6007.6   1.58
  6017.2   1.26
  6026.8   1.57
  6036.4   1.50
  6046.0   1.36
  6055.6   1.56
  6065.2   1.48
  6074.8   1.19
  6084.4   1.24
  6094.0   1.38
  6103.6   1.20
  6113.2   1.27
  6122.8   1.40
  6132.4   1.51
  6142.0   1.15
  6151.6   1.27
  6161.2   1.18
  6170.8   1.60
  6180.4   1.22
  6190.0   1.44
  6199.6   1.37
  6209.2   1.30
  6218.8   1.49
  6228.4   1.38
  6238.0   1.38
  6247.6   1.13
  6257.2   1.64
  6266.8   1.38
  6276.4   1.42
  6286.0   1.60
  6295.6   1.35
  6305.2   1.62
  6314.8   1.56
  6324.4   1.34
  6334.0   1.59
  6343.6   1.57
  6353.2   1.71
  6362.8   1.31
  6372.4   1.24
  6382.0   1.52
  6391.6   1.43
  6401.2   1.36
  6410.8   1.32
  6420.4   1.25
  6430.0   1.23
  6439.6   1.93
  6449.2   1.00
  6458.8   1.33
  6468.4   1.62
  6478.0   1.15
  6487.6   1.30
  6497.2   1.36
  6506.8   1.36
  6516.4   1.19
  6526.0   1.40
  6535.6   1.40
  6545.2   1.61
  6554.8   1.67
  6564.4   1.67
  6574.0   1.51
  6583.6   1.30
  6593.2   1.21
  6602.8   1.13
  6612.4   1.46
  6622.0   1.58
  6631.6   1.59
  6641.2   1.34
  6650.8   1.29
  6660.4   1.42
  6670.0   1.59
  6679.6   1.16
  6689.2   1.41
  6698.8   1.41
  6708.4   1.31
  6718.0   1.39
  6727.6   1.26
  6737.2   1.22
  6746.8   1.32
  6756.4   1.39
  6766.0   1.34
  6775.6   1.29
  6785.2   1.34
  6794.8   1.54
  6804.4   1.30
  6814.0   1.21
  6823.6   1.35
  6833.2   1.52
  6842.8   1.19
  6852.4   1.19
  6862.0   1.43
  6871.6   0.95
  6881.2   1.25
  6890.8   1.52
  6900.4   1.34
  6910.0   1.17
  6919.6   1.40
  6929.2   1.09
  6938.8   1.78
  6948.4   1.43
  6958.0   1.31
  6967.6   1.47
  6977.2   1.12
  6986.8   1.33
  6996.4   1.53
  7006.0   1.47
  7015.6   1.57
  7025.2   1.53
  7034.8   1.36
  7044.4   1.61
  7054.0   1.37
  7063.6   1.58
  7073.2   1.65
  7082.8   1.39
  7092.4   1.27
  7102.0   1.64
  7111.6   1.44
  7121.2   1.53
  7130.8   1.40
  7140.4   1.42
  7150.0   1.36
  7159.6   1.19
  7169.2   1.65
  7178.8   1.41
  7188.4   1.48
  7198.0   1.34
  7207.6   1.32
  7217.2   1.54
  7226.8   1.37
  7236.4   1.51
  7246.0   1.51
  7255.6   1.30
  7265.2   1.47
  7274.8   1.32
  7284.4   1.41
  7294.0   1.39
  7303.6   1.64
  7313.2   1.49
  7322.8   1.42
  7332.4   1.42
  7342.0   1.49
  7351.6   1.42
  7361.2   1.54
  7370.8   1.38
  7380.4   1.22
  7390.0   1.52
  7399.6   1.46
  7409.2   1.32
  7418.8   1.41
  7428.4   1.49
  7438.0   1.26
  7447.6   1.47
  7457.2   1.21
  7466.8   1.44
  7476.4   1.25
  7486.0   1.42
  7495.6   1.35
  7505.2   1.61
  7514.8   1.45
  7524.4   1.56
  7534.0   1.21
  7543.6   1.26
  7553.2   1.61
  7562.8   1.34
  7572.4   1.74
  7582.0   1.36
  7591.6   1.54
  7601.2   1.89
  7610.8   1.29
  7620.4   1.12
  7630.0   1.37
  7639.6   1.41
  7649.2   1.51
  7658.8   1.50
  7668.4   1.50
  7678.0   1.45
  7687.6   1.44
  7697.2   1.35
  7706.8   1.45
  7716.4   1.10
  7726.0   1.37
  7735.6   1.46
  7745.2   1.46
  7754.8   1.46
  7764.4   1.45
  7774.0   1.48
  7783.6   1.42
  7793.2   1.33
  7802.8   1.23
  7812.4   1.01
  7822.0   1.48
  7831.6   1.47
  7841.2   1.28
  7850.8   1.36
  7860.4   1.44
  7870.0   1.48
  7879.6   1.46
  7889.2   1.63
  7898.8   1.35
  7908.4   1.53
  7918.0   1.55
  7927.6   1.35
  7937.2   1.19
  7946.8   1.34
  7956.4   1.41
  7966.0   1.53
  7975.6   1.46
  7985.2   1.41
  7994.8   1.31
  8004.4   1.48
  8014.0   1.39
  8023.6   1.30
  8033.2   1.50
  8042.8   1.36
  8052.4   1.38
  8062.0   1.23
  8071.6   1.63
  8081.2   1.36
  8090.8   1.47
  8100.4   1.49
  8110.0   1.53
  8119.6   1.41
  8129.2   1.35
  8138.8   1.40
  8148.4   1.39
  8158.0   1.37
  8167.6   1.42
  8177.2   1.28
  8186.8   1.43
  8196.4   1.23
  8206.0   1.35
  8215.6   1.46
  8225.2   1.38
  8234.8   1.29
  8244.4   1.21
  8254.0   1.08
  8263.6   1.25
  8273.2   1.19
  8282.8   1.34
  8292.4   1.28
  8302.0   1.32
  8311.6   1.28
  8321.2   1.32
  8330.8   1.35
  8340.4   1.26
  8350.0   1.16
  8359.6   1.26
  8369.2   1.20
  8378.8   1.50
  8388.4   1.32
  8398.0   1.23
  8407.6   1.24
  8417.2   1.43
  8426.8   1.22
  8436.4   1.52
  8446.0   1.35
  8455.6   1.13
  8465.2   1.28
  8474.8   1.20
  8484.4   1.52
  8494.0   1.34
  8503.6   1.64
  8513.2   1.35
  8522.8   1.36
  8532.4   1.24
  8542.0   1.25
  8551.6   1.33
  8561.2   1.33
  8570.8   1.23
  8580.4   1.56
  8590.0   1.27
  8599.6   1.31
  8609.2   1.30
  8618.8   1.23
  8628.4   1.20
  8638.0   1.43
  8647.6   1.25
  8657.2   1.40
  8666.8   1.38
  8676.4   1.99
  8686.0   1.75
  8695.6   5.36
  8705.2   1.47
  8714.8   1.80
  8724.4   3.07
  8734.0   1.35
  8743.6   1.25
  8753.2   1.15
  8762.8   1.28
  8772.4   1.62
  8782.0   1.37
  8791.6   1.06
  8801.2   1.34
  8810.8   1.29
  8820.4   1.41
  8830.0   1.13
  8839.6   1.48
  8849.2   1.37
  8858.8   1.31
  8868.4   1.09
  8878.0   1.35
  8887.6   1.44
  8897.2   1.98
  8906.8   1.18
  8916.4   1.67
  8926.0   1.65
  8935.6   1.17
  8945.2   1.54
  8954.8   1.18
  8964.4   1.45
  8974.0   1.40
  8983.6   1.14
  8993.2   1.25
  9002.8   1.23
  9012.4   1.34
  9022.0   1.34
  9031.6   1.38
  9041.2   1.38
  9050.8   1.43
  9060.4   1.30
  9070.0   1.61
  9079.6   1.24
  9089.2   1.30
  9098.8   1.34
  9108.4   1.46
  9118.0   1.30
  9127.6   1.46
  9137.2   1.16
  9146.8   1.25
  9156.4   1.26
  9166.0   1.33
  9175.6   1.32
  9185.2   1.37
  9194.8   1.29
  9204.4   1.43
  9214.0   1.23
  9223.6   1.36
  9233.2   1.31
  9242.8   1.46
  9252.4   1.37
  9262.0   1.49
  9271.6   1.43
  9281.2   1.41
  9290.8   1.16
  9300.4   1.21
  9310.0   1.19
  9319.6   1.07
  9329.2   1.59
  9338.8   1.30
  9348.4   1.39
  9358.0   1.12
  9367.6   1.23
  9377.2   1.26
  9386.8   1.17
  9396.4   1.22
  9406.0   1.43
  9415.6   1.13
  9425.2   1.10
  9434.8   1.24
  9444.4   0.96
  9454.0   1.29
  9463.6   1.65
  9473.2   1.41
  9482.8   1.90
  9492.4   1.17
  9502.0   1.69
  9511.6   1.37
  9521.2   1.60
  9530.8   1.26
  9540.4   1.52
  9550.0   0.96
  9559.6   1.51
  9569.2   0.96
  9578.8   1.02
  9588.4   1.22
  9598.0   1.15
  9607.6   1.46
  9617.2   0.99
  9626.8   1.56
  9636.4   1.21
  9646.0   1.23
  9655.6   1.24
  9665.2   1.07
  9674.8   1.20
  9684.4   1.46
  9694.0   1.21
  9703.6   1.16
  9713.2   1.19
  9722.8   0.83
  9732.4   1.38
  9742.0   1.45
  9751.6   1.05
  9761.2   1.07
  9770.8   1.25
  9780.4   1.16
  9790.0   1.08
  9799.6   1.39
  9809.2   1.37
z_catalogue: 0.325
